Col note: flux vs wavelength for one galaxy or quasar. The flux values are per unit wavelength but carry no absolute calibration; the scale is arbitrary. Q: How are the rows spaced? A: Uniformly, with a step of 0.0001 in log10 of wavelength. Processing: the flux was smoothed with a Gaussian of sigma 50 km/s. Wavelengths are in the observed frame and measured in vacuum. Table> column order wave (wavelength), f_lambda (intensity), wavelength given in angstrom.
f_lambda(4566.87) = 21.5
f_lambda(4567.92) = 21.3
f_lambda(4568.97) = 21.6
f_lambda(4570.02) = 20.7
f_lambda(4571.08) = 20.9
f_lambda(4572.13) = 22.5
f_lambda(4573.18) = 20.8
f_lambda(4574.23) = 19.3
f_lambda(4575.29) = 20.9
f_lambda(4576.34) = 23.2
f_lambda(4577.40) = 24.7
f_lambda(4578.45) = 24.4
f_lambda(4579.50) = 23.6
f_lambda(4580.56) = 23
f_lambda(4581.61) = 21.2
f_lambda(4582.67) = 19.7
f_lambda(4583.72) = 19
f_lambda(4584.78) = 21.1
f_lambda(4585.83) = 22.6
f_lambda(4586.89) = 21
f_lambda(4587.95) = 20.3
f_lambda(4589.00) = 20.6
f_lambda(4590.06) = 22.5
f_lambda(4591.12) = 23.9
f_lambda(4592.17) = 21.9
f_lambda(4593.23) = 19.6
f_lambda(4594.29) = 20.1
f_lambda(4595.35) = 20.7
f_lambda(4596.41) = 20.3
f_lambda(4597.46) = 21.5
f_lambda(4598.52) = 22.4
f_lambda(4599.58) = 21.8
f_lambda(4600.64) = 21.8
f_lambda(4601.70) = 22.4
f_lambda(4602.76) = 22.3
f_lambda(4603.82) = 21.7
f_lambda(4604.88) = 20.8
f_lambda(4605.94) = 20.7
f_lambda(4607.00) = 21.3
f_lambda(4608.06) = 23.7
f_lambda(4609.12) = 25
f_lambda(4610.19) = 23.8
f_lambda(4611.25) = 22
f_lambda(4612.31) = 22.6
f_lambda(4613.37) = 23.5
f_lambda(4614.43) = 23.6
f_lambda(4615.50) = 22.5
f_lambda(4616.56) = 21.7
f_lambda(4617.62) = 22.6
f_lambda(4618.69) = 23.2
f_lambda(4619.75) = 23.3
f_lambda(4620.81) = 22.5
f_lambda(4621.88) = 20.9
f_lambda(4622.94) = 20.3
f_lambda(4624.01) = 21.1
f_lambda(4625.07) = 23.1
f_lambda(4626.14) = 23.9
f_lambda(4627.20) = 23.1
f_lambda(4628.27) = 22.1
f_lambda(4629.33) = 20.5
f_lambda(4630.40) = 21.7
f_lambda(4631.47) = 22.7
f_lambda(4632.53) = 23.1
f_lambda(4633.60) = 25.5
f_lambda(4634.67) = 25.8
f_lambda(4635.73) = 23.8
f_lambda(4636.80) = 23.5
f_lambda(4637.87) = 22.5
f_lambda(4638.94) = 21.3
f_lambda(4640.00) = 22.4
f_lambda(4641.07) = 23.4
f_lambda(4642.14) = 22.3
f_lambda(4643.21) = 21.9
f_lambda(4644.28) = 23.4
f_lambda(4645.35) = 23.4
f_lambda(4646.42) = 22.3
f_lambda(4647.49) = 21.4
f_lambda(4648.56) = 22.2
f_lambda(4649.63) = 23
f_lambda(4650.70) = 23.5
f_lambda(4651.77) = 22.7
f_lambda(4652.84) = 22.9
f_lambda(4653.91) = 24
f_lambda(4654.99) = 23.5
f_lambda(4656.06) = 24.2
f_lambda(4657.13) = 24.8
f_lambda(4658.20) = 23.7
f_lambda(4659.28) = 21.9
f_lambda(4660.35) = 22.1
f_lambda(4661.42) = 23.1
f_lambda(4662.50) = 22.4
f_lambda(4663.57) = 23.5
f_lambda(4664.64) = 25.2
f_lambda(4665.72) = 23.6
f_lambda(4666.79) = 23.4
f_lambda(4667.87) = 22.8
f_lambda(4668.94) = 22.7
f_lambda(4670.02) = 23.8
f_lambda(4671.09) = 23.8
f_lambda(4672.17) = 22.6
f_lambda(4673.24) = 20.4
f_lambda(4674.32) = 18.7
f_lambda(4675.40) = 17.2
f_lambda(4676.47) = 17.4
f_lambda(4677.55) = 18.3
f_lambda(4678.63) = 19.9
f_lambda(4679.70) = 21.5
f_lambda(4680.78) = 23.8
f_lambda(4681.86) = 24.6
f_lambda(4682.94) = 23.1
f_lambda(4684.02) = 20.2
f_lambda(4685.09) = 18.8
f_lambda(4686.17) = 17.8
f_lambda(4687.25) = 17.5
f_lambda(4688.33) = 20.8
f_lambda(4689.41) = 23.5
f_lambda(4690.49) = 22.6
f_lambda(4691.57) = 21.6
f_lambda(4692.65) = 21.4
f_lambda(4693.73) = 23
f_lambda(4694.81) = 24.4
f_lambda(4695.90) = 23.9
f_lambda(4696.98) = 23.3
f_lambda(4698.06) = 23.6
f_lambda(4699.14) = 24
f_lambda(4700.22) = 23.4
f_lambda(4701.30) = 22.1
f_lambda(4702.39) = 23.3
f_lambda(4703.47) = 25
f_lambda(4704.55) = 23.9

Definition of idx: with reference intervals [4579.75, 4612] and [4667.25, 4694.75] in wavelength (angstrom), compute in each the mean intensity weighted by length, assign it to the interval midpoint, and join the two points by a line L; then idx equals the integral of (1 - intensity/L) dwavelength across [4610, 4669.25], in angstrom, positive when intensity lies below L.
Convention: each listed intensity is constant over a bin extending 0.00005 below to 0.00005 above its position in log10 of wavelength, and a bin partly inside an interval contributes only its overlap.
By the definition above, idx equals -4.1 angstrom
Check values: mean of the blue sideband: 21.6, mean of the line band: 22.9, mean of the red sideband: 21.2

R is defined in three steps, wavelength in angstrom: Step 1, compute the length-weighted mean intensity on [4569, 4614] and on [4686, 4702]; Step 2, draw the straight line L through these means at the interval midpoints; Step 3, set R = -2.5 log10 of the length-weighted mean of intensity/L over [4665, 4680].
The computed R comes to 0.05 mag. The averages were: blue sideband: 21.8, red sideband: 22.3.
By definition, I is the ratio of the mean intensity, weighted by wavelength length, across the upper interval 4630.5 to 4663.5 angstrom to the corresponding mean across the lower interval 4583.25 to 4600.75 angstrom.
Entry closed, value 1.1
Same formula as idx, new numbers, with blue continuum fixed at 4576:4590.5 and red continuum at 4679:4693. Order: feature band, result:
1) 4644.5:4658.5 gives -1.1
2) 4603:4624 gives -0.6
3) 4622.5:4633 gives -0.3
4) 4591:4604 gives 0.2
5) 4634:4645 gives -0.8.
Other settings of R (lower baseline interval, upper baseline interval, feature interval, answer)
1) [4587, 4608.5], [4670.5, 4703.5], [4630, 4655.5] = -0.071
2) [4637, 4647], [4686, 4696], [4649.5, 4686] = -0.005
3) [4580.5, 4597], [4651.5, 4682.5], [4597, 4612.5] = -0.046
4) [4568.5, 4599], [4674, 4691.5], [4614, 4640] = -0.081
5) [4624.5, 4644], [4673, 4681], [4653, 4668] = -0.130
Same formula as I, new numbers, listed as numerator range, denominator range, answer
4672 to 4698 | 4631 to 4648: 0.92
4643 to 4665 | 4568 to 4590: 1.07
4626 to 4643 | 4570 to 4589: 1.06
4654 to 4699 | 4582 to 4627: 1.01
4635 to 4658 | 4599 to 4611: 1.03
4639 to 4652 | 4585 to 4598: 1.06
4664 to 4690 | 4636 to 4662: 0.93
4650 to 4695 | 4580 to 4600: 1.04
